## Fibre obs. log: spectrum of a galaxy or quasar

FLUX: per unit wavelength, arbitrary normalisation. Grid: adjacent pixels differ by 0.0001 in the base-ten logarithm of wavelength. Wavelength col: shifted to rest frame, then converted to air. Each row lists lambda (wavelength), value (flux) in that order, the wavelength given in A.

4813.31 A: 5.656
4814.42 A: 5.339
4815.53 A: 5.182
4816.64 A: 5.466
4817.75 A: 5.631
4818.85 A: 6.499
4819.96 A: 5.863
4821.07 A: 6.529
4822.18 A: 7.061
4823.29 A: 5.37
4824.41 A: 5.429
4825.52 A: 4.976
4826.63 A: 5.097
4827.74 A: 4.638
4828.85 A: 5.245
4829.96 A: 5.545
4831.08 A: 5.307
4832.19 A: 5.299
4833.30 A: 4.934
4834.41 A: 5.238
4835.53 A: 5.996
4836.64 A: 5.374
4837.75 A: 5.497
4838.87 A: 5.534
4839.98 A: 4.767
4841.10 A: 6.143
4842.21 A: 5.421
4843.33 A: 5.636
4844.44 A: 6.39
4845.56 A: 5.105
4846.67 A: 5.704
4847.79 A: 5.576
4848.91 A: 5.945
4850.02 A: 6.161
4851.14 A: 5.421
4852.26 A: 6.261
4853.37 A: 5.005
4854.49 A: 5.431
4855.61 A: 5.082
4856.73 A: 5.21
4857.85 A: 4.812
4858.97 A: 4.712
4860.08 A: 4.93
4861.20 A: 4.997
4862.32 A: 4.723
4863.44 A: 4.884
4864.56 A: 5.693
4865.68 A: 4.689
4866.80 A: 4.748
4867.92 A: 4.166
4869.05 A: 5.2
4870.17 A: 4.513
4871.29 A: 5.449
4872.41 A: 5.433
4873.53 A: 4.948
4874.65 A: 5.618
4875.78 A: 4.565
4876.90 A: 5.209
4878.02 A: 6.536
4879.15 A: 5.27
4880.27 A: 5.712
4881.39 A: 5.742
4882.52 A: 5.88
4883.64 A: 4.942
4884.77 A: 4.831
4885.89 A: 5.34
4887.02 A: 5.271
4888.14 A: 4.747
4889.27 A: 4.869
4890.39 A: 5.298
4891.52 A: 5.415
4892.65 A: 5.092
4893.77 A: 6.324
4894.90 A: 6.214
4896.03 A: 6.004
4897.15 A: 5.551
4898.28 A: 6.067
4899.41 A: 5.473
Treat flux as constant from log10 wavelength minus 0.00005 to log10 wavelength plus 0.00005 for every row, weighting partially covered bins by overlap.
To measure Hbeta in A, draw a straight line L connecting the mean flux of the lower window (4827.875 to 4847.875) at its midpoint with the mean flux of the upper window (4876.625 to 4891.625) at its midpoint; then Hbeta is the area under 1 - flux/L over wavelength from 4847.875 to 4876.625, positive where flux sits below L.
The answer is 1.38 A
